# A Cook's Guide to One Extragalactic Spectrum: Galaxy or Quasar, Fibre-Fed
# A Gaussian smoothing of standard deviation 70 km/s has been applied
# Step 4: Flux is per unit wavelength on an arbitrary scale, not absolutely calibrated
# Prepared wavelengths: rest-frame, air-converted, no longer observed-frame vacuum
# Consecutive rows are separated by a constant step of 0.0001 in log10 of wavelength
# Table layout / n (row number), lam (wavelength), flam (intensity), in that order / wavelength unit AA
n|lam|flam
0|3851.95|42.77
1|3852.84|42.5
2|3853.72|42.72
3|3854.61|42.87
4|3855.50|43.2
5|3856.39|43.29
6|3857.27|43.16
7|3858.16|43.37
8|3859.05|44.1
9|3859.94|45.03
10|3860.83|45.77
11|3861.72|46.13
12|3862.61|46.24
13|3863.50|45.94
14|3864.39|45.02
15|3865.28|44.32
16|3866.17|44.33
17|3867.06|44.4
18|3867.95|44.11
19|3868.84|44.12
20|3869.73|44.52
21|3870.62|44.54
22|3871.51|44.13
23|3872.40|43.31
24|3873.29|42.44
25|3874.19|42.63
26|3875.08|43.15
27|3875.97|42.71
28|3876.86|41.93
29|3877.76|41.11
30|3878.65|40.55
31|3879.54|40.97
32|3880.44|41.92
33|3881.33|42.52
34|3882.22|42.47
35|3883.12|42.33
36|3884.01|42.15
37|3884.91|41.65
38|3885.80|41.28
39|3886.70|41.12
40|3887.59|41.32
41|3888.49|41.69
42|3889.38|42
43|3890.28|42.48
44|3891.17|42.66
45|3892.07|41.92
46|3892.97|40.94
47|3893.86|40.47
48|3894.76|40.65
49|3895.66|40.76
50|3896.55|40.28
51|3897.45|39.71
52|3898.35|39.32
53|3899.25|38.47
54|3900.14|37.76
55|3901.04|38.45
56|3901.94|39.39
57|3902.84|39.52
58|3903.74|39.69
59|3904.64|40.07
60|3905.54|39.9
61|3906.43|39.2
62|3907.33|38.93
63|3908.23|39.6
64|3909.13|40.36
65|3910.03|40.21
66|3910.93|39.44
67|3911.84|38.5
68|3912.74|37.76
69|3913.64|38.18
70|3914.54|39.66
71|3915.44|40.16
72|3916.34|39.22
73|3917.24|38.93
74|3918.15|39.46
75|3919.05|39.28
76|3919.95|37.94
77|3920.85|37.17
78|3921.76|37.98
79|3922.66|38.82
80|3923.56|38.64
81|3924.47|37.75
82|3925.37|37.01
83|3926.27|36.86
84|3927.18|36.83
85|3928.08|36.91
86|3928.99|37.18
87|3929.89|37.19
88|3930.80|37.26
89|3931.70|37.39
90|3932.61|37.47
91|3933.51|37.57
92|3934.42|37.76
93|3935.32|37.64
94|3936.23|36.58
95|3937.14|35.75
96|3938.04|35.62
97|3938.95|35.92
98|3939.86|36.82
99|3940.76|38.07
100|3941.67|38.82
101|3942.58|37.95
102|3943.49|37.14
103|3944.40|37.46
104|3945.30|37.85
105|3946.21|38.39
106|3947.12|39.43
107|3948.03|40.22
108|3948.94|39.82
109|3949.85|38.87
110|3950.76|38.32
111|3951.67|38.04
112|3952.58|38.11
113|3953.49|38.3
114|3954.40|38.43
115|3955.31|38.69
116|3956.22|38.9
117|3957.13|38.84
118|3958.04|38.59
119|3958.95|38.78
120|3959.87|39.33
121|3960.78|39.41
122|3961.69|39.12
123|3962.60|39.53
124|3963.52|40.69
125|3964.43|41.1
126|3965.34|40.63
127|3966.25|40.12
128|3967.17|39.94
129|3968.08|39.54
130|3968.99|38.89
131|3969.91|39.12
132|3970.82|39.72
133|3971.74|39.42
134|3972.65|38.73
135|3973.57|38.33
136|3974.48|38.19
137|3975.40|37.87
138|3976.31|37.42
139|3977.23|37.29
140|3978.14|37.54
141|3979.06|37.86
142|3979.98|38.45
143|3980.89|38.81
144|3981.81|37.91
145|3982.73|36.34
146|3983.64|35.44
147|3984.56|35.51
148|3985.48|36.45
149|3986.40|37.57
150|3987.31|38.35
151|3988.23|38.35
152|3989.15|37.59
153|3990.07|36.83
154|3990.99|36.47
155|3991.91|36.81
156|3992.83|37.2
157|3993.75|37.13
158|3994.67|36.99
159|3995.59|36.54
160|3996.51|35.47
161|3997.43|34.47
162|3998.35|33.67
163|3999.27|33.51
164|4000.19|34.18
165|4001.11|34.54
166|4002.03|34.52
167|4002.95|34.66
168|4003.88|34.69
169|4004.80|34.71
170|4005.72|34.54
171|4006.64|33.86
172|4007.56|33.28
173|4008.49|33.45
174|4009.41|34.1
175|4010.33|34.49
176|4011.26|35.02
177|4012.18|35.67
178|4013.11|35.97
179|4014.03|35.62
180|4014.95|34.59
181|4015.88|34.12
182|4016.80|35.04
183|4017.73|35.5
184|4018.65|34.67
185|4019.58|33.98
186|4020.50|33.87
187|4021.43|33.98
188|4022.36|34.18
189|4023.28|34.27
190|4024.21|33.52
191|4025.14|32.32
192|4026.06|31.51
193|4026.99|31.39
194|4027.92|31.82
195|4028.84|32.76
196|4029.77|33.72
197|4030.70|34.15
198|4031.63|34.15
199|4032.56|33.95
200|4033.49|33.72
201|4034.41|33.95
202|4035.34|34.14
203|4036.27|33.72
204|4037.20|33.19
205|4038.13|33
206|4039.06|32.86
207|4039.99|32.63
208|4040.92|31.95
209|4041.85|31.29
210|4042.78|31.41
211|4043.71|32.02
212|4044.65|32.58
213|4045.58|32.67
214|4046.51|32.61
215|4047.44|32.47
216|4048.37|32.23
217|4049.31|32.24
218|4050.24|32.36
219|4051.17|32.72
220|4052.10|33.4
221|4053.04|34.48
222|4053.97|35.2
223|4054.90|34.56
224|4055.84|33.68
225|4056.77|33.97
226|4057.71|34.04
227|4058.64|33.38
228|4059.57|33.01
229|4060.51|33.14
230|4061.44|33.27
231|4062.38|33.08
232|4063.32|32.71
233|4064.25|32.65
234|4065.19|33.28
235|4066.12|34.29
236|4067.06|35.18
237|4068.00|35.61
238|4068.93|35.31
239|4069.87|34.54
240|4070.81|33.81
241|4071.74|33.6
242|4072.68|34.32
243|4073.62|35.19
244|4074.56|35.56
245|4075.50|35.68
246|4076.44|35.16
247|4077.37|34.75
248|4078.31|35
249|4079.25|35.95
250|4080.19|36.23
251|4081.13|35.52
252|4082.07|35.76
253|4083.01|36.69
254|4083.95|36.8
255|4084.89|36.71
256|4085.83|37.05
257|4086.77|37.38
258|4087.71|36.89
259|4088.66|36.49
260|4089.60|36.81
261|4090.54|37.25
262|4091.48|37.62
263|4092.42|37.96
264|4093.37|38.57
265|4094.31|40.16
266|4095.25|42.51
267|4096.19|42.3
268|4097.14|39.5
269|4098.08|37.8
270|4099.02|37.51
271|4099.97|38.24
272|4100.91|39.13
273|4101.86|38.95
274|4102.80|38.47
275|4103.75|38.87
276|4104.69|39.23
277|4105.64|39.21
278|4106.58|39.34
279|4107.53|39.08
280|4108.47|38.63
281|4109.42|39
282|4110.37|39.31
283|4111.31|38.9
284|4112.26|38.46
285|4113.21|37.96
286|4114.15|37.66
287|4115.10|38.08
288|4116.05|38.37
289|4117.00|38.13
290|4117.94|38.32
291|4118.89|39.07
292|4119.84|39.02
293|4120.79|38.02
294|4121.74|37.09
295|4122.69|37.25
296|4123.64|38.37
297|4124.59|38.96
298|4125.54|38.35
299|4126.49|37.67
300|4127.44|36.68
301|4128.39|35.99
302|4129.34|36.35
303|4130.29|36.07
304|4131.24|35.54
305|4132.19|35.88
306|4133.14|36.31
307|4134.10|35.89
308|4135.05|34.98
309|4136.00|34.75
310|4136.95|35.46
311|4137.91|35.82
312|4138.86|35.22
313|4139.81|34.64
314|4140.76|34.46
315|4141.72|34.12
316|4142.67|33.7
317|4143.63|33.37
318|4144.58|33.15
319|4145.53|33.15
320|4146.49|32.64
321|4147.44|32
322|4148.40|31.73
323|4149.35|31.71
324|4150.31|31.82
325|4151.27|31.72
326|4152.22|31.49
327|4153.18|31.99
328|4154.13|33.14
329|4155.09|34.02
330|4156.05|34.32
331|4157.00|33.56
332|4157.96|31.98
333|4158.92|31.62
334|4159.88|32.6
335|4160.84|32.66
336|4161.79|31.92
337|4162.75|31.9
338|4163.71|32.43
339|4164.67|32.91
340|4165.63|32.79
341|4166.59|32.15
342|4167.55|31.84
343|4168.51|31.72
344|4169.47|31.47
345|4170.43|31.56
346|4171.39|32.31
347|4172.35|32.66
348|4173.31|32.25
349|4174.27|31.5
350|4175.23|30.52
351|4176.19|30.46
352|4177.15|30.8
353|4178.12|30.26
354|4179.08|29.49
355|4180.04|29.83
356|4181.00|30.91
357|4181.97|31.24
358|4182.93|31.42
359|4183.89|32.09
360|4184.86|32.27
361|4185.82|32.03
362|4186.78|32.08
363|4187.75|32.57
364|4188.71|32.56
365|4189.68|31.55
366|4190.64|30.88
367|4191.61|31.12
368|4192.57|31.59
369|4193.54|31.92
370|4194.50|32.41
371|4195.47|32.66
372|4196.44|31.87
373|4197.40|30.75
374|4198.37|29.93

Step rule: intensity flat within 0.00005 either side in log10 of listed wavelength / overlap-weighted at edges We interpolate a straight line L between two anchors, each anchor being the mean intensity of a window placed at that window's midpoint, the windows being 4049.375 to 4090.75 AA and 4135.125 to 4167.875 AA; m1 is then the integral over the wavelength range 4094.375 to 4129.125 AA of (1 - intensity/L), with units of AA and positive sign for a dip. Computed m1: -4.8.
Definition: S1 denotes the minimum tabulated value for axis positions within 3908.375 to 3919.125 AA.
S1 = 37.76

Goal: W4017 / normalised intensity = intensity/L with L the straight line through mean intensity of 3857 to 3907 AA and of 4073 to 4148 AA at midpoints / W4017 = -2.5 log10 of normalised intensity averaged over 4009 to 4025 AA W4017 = 0.13 mag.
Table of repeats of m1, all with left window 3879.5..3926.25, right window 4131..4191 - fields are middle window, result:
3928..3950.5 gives 0.7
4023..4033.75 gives 1.0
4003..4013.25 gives 0.7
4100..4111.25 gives -1.6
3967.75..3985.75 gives -0.1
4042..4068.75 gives 1.7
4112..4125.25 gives -1.7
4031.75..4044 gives 1.1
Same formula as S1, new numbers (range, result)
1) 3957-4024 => 33.28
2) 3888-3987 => 35.44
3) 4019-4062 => 31.29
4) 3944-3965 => 37.46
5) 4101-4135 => 35.54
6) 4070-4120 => 33.6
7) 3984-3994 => 35.51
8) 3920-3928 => 36.83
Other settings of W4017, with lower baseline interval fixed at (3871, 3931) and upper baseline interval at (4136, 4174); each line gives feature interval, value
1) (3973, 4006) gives 0.032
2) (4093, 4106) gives -0.145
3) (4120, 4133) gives -0.107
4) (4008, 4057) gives 0.087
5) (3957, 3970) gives -0.037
